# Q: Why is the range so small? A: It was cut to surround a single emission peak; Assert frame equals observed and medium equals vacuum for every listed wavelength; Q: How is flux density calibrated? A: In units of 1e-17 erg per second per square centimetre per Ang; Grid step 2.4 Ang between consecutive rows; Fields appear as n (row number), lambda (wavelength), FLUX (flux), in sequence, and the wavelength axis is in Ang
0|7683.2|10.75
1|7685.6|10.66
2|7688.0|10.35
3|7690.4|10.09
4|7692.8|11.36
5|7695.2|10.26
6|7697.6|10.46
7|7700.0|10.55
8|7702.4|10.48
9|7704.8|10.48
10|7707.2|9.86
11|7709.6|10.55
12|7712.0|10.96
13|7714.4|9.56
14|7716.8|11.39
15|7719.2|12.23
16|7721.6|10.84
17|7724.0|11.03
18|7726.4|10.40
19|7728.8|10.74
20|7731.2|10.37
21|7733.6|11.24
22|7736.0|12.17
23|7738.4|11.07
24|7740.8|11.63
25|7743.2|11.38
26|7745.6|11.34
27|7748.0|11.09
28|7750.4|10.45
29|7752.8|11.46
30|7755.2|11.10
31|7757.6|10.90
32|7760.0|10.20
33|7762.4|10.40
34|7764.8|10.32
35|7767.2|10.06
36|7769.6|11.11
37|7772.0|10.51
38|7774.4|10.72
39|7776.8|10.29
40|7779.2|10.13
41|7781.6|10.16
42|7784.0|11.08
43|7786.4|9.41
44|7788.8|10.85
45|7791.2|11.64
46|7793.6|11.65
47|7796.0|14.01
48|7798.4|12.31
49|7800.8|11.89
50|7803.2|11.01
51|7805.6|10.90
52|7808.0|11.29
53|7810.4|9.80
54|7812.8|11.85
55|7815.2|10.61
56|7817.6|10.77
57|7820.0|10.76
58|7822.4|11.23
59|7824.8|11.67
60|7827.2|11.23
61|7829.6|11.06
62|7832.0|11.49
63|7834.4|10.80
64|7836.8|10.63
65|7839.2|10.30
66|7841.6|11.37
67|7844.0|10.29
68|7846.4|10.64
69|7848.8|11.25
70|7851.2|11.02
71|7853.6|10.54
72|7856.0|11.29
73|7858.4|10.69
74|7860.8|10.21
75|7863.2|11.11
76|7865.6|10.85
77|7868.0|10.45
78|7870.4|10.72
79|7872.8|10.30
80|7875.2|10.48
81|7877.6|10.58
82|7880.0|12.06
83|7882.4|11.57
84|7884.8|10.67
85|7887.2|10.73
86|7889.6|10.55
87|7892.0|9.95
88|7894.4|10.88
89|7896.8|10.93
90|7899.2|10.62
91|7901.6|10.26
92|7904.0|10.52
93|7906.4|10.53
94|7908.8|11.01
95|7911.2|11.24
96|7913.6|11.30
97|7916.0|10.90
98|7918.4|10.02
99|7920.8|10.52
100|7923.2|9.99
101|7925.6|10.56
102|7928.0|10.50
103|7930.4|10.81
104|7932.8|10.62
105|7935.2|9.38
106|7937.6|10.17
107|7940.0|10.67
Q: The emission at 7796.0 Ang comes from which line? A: [N II]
